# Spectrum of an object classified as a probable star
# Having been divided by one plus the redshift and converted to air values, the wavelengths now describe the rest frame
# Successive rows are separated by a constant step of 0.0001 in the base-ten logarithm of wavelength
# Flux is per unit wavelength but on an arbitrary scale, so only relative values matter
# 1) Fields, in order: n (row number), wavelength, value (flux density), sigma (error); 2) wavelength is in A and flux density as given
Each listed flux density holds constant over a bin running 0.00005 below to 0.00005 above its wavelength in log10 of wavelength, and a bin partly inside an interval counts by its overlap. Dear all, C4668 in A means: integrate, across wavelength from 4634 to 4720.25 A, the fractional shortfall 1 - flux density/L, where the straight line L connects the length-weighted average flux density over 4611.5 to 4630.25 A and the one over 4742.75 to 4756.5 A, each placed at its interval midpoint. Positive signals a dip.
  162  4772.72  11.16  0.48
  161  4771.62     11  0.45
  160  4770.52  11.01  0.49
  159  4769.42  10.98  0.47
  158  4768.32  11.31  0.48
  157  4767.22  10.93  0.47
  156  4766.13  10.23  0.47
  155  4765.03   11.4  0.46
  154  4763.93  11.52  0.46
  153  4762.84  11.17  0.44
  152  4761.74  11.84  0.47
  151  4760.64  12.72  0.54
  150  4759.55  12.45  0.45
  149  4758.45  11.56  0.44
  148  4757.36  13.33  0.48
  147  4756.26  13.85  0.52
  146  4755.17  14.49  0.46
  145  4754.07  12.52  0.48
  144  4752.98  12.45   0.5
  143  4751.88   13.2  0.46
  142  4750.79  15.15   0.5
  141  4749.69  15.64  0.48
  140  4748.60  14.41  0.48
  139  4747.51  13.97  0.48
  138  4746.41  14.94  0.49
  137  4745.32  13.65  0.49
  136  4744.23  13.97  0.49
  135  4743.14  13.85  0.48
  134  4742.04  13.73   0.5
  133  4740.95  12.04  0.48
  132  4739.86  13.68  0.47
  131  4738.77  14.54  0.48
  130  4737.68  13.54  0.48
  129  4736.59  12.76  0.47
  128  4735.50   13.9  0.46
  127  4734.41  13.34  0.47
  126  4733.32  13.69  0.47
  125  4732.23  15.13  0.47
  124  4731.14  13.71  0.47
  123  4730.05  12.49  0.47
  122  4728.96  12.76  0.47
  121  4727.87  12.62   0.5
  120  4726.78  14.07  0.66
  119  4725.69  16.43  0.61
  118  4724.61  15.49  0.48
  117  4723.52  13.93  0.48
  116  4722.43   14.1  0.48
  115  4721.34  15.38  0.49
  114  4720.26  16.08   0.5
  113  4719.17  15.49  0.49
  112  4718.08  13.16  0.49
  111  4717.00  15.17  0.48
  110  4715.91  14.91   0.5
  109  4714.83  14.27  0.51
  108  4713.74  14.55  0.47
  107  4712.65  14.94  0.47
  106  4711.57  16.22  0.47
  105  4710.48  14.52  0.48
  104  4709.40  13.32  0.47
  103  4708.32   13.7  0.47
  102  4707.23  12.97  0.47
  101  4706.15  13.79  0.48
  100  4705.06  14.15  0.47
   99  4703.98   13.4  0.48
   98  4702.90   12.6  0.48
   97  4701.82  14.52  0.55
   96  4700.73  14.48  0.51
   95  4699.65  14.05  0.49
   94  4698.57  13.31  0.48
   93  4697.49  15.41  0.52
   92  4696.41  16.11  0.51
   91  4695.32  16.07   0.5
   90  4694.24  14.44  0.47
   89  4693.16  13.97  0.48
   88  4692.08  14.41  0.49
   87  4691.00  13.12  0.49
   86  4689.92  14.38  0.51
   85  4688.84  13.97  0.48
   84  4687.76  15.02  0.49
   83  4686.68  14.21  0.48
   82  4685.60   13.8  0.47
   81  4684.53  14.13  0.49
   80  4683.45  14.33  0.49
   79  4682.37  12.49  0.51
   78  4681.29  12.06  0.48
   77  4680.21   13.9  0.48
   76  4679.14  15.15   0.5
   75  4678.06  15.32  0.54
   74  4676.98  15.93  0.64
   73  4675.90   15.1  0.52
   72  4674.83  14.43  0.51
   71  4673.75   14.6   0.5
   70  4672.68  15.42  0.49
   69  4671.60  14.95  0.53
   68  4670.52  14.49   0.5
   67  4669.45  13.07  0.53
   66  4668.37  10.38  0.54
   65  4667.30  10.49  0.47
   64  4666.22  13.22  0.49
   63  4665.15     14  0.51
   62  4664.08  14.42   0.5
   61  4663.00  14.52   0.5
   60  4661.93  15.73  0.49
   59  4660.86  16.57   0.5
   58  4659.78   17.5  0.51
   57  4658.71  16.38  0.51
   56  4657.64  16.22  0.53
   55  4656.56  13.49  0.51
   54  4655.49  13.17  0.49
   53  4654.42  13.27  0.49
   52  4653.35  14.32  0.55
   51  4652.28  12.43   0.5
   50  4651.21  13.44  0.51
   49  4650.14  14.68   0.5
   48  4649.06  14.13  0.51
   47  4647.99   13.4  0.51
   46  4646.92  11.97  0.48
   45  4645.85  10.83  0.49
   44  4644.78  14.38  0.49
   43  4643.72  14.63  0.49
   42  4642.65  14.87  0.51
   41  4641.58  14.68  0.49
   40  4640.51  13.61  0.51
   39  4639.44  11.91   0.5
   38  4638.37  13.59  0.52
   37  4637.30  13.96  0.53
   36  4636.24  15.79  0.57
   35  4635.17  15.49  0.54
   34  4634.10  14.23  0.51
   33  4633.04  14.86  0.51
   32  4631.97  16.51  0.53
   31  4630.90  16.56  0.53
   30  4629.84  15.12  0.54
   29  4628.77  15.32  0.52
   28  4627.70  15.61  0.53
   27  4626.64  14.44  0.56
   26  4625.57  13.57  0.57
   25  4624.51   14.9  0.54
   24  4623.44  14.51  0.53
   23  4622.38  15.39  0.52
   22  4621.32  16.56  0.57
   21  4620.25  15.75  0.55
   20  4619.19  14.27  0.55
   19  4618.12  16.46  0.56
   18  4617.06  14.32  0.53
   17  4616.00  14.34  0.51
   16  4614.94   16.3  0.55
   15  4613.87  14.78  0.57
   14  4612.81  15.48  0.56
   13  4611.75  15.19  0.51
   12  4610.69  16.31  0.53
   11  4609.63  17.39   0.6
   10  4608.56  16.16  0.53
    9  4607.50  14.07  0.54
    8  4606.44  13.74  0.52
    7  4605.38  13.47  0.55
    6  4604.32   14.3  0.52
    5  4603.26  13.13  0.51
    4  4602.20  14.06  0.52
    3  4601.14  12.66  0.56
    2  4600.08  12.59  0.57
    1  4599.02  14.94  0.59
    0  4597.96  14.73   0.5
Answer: 2.5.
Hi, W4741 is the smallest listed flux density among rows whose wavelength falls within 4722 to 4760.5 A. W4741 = 11.56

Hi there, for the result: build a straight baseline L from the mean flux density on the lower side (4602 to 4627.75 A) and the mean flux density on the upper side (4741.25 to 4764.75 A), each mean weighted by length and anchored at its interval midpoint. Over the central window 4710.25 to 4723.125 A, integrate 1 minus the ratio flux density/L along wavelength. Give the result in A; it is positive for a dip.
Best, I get -1.1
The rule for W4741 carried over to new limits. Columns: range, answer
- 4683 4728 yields 12.6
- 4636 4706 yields 10.38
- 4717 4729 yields 12.62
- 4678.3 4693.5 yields 12.06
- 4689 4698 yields 13.12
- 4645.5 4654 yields 10.83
